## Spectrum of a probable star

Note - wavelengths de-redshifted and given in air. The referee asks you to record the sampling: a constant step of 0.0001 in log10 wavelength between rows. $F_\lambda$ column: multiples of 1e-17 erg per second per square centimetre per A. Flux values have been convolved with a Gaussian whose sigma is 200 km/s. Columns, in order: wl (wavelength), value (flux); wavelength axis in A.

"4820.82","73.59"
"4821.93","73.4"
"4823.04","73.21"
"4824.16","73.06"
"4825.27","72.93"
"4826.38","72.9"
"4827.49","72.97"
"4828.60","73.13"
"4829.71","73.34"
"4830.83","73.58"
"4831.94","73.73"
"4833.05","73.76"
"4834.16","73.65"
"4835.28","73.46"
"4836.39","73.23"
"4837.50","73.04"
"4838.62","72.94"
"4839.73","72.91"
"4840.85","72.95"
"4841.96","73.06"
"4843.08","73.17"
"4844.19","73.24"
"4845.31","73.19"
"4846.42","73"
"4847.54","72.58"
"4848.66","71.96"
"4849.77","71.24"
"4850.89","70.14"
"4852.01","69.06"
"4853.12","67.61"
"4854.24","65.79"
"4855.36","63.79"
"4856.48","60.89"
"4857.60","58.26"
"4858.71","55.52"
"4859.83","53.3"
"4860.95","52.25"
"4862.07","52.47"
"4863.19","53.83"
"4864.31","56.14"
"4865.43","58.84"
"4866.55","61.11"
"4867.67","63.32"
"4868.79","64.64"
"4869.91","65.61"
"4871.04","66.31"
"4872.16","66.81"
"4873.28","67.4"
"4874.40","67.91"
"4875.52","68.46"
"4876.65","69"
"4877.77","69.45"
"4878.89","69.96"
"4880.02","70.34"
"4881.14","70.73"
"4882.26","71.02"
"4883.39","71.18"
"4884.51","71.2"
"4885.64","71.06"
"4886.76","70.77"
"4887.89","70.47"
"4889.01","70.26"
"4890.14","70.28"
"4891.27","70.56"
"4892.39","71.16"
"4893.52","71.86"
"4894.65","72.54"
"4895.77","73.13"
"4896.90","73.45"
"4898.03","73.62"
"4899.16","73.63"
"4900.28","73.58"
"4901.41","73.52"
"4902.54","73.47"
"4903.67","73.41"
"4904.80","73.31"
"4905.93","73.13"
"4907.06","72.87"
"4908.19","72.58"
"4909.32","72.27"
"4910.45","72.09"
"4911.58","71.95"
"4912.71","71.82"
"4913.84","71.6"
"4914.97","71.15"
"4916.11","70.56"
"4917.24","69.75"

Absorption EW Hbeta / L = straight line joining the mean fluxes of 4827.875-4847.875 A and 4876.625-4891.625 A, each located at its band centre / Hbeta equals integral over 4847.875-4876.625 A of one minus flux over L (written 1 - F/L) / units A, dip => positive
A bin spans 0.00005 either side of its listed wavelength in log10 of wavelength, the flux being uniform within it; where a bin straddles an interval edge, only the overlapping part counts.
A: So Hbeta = 3.5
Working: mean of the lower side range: 73.2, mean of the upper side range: 70.5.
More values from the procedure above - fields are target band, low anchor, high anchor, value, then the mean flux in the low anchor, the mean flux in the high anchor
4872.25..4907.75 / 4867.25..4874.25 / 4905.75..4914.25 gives -1.2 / 65.9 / 72.3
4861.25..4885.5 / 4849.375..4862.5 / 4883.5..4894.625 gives 0.4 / 61.7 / 70.9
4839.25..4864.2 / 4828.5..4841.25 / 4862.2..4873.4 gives 0.7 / 73.3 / 61.8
